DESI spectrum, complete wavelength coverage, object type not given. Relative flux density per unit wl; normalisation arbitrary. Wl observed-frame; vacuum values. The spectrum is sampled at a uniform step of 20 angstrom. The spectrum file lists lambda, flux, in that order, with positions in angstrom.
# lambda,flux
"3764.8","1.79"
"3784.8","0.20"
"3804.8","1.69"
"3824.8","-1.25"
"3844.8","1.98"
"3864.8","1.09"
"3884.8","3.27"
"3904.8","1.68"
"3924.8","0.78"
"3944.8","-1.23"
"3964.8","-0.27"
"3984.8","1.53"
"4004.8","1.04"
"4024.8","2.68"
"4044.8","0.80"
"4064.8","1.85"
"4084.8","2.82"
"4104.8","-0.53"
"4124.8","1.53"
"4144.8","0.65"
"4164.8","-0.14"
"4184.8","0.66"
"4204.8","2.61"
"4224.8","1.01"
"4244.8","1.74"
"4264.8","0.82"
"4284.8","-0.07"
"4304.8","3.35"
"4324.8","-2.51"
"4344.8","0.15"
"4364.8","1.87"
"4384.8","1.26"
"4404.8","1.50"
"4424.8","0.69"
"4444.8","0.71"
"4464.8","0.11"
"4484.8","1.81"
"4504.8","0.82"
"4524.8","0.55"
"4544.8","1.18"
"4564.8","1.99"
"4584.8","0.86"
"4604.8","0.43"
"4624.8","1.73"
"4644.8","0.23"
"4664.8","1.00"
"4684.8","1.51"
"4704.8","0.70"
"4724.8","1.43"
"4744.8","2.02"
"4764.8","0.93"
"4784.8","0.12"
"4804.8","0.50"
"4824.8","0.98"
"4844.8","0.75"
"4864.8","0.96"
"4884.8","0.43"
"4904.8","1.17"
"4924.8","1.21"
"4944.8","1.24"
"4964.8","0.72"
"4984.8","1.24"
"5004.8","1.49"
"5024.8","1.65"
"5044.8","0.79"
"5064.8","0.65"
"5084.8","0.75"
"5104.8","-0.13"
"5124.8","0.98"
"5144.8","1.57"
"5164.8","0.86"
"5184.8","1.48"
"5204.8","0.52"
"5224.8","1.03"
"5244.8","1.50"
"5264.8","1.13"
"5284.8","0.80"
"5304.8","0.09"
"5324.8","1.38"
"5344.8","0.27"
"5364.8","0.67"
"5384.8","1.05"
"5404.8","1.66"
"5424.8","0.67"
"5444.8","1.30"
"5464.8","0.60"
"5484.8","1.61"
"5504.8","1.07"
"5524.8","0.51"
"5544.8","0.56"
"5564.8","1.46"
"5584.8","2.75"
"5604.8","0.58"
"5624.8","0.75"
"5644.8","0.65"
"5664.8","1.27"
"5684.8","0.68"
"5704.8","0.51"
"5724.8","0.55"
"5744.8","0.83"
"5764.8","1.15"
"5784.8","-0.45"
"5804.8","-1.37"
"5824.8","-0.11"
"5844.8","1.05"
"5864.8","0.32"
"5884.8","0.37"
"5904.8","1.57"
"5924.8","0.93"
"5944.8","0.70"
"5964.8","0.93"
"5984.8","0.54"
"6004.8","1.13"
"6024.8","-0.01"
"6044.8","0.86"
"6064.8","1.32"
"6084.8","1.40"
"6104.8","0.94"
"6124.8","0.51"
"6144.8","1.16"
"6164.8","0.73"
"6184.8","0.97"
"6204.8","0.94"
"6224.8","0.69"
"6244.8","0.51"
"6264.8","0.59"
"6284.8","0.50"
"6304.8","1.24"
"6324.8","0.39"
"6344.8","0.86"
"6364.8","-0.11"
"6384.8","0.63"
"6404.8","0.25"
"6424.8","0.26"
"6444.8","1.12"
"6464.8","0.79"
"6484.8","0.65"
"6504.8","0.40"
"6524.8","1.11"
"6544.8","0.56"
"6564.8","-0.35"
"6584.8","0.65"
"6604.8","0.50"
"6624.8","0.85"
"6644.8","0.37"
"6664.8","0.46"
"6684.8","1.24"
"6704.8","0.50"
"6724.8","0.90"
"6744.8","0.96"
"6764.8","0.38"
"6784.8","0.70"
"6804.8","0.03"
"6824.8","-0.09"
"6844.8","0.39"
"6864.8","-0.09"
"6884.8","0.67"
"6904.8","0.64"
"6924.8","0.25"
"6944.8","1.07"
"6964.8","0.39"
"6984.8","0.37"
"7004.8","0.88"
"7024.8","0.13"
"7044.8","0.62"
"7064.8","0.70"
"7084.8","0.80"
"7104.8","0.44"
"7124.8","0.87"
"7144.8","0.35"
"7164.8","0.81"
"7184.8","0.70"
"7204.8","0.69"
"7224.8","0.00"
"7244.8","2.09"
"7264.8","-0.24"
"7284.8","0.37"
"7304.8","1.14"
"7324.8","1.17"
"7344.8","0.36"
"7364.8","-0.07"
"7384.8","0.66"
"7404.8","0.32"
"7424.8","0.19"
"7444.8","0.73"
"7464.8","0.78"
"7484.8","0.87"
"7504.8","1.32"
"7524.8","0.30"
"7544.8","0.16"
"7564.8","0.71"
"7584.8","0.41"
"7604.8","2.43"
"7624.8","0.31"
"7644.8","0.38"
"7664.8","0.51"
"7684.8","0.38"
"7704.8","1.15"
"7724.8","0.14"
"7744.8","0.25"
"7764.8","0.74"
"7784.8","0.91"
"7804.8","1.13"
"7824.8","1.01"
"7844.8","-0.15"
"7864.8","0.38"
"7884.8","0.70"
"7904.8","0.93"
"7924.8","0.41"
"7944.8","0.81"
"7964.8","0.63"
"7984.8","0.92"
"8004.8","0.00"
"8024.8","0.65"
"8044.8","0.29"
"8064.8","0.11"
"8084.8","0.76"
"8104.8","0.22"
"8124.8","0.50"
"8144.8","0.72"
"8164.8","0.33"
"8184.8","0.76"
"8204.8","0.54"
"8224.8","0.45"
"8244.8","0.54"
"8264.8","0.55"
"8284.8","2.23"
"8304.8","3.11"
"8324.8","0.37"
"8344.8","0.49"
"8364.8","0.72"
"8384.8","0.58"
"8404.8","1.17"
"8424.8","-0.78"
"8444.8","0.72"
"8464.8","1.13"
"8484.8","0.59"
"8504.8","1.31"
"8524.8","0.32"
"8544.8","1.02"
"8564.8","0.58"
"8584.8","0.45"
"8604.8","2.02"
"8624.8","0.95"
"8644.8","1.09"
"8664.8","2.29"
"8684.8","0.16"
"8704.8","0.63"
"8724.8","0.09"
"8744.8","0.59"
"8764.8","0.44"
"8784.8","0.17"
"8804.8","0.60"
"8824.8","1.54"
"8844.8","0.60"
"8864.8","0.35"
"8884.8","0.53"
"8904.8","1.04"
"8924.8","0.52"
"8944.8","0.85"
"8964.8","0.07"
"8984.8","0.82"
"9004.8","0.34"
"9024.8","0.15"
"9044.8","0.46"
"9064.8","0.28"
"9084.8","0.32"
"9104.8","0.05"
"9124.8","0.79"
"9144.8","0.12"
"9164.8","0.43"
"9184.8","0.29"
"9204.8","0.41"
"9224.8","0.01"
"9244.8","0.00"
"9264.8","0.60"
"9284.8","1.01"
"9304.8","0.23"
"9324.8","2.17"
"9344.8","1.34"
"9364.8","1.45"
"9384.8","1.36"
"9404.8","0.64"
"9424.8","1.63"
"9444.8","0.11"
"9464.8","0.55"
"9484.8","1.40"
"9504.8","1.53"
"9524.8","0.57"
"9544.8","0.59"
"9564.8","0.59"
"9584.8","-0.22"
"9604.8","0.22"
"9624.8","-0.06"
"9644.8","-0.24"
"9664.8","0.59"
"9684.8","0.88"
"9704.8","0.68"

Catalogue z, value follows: 1.225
